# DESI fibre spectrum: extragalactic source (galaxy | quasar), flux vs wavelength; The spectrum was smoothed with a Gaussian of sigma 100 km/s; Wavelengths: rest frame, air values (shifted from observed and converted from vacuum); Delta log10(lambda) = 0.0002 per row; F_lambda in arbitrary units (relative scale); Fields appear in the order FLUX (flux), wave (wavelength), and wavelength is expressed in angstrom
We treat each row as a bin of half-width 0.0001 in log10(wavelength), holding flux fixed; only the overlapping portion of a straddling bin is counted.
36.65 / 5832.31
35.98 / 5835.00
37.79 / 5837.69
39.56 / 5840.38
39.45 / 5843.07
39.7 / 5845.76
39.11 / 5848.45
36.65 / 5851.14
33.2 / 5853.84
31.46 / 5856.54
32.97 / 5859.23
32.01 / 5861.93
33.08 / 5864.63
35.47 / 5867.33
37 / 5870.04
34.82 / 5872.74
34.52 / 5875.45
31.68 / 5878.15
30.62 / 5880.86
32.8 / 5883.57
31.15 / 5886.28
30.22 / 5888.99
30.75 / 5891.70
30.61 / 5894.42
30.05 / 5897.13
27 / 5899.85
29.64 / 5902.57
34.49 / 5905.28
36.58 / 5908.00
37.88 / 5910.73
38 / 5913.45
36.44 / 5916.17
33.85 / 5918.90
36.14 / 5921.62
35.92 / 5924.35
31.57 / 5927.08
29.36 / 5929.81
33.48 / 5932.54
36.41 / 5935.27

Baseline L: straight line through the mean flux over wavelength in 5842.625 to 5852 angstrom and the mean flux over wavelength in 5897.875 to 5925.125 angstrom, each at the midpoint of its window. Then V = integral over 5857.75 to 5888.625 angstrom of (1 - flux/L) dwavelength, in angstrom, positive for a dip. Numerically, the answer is 3.2 angstrom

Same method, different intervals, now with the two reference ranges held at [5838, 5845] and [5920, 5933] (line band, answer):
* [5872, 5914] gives 3.8 angstrom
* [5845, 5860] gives 1.2 angstrom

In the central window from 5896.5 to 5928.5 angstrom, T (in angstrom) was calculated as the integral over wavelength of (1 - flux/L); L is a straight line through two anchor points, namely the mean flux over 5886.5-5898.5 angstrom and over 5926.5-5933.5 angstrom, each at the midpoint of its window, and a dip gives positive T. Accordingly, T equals -3.2 angstrom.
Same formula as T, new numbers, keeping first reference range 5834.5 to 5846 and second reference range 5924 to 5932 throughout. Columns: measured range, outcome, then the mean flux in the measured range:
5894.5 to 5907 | 1.3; 30.5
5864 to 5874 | 0.3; 35.2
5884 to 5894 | 1.1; 30.9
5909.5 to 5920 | -1.2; 36.6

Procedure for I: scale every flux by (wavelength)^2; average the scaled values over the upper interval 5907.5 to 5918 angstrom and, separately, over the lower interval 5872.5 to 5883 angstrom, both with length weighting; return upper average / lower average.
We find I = 1.15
